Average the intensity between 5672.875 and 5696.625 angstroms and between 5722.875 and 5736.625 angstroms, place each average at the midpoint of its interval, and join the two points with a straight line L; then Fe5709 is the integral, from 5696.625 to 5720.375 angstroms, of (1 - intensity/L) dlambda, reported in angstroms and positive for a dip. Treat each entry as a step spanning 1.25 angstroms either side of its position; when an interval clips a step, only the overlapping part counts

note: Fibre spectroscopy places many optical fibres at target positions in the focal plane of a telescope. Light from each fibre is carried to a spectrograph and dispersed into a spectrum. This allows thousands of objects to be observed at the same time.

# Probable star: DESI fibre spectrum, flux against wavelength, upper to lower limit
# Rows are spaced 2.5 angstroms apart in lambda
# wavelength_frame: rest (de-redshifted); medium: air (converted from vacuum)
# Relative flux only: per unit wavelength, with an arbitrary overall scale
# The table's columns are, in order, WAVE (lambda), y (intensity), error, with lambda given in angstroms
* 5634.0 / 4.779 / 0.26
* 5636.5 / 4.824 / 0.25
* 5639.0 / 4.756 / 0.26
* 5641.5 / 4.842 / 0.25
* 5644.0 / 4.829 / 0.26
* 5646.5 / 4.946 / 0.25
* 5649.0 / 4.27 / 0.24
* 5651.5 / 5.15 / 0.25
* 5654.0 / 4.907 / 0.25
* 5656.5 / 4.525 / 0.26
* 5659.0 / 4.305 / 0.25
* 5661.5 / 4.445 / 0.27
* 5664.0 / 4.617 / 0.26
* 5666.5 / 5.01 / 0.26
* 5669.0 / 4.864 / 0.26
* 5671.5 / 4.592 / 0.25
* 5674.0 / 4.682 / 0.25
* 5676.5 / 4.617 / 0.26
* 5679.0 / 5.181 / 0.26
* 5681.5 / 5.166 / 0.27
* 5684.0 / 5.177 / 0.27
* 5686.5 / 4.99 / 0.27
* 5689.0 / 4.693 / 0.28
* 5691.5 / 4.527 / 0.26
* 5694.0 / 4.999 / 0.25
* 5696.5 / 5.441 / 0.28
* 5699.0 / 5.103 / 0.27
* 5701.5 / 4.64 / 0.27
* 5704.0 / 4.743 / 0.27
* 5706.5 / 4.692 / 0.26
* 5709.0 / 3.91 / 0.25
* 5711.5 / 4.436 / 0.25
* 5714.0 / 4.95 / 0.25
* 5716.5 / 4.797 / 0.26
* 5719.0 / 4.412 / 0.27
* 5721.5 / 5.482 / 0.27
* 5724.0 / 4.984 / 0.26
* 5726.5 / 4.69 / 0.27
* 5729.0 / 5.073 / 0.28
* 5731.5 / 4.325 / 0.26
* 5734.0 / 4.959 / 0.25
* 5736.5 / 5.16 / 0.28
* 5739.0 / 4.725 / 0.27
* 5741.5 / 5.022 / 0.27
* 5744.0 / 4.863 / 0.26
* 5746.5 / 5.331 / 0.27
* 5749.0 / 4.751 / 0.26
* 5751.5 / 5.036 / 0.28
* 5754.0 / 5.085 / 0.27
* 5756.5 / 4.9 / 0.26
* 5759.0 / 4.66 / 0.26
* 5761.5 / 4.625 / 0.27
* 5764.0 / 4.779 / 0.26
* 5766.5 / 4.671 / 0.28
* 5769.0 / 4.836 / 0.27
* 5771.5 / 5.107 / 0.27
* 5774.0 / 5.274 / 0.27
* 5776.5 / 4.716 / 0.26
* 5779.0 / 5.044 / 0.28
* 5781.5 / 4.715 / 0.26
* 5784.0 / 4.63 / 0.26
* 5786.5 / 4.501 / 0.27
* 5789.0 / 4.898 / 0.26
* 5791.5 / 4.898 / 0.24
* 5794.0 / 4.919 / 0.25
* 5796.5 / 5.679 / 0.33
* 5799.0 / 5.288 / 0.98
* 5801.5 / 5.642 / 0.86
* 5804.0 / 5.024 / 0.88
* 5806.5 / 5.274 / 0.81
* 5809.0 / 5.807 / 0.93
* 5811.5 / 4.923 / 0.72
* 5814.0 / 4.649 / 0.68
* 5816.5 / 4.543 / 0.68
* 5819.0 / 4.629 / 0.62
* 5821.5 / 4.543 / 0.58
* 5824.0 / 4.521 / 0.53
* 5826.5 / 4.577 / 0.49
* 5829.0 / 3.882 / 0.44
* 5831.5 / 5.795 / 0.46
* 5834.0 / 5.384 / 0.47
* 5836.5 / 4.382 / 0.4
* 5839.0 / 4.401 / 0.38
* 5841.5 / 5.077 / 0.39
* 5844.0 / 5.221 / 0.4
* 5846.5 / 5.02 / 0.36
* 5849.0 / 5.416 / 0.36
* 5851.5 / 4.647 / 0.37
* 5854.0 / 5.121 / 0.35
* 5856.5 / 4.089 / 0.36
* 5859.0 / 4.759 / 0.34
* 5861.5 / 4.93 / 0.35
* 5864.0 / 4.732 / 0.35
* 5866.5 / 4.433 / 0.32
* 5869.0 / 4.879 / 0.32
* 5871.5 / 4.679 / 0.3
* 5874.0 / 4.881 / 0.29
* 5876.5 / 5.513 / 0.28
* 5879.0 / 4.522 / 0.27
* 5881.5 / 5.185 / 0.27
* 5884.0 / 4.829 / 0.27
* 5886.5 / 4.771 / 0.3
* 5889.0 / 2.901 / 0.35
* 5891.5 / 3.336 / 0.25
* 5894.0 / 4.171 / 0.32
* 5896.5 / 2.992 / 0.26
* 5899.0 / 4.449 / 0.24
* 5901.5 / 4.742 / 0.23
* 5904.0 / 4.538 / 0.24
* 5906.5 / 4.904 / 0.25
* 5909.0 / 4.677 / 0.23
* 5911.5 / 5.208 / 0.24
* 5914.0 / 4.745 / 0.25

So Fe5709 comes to 1.00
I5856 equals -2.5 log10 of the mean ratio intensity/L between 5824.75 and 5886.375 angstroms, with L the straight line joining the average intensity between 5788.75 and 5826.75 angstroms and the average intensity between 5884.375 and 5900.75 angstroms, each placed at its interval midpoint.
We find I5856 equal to -0.12 mag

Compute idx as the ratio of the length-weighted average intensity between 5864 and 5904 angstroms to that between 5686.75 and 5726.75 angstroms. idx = 0.93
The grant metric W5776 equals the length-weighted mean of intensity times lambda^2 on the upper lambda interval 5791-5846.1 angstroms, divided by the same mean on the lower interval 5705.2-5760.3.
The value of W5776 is 1.1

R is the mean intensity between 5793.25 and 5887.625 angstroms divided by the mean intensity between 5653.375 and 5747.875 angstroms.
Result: 1.02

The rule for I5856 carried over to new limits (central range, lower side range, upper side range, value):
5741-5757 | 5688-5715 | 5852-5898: -0.075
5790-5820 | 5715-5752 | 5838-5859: -0.049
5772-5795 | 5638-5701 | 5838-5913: -0.030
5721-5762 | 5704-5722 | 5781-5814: -0.029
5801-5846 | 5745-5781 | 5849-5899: -0.045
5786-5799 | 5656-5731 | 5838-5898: -0.079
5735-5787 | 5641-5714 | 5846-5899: -0.047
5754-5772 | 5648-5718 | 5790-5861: 0.012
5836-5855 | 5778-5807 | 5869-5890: -0.023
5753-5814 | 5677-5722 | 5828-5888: -0.032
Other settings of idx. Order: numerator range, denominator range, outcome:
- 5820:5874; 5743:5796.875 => 0.98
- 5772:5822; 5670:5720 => 1.04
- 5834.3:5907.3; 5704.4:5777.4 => 0.95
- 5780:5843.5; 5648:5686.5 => 1.03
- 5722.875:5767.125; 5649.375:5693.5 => 1.02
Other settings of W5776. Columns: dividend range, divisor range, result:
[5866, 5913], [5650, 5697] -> 1.01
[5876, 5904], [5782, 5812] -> 0.86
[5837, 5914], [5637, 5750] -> 1.02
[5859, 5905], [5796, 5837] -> 0.92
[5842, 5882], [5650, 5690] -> 1.08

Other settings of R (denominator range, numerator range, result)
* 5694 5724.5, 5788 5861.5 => 1.03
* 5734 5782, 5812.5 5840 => 0.95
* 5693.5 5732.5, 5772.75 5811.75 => 1.06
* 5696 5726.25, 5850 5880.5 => 1.00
